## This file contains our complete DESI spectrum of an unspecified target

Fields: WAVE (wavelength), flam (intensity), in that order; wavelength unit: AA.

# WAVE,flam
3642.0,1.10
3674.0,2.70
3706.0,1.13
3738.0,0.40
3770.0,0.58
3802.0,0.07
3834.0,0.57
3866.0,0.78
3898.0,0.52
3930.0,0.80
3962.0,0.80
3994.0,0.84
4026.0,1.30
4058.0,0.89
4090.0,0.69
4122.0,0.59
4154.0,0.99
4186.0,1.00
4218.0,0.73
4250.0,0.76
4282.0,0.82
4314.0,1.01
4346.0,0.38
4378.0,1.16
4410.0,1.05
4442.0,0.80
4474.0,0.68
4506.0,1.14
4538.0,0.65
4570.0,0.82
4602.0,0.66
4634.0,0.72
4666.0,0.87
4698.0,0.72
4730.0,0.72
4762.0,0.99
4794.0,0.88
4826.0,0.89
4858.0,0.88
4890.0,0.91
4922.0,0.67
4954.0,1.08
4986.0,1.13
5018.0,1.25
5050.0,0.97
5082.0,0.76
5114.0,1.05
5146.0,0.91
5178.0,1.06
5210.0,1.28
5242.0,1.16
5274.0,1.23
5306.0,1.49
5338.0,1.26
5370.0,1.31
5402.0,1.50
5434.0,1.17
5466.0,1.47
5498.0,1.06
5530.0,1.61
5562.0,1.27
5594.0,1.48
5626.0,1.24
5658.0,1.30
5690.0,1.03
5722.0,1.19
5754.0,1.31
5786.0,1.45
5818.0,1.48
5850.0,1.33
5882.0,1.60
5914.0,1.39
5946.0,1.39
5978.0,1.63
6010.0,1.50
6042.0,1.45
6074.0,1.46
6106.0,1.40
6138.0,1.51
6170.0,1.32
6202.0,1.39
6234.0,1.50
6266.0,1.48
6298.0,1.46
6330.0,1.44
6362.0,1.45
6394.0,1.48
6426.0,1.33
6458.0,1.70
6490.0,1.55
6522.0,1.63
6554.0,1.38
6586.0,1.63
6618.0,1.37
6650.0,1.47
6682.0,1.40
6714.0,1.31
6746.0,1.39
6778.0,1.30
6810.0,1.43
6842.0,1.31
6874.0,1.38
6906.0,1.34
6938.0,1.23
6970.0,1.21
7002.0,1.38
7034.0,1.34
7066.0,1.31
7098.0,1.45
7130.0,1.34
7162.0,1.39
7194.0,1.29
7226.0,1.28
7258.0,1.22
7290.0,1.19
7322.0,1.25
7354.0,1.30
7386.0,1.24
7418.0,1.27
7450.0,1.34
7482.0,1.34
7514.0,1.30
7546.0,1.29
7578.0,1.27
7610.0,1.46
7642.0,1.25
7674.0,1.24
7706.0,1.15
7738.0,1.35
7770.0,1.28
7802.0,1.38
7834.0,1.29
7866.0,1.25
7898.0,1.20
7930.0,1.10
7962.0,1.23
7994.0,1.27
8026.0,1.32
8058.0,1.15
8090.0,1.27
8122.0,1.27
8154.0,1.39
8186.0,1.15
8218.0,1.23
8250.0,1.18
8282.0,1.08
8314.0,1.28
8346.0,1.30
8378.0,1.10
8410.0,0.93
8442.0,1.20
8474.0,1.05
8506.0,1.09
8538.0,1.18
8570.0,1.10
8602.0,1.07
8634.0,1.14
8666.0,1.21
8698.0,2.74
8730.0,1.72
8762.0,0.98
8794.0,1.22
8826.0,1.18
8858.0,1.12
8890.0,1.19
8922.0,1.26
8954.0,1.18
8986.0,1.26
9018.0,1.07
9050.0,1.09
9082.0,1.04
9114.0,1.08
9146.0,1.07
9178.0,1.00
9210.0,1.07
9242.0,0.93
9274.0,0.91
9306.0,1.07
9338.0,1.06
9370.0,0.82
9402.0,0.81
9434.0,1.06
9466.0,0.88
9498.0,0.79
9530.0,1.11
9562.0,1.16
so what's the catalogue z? 0.325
